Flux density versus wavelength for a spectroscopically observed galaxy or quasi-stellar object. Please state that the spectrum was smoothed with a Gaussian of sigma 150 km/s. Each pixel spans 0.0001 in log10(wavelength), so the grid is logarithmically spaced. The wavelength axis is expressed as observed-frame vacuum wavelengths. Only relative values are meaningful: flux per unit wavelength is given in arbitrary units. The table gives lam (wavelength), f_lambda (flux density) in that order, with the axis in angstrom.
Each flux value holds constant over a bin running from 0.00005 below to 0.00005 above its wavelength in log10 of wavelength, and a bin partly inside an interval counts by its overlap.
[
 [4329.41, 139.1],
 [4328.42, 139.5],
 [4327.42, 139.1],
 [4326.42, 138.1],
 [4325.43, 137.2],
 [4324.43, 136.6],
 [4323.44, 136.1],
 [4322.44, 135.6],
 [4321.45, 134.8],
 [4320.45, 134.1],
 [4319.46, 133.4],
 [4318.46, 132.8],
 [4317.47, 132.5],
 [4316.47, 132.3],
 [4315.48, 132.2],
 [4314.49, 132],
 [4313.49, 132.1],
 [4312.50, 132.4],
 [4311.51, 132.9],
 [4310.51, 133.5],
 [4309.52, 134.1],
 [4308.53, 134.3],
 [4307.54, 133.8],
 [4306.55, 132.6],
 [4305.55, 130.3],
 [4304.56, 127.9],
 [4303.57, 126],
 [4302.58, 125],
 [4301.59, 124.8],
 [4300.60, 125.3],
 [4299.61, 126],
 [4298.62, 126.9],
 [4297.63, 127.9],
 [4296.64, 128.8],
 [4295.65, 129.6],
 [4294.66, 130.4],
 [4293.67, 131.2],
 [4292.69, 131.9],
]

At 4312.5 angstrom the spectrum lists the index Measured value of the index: 132.4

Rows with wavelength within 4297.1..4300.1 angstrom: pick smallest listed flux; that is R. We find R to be 126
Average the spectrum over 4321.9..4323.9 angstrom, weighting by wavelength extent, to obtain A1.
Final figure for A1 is 136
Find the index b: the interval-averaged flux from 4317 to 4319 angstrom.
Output 133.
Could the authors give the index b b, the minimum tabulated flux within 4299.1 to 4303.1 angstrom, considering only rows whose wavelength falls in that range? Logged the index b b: 124.8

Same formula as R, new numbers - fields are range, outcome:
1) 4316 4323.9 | 132.3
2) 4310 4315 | 132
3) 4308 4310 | 134.1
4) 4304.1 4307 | 127.9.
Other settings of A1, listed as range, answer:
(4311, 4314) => 132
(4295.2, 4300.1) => 128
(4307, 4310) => 134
